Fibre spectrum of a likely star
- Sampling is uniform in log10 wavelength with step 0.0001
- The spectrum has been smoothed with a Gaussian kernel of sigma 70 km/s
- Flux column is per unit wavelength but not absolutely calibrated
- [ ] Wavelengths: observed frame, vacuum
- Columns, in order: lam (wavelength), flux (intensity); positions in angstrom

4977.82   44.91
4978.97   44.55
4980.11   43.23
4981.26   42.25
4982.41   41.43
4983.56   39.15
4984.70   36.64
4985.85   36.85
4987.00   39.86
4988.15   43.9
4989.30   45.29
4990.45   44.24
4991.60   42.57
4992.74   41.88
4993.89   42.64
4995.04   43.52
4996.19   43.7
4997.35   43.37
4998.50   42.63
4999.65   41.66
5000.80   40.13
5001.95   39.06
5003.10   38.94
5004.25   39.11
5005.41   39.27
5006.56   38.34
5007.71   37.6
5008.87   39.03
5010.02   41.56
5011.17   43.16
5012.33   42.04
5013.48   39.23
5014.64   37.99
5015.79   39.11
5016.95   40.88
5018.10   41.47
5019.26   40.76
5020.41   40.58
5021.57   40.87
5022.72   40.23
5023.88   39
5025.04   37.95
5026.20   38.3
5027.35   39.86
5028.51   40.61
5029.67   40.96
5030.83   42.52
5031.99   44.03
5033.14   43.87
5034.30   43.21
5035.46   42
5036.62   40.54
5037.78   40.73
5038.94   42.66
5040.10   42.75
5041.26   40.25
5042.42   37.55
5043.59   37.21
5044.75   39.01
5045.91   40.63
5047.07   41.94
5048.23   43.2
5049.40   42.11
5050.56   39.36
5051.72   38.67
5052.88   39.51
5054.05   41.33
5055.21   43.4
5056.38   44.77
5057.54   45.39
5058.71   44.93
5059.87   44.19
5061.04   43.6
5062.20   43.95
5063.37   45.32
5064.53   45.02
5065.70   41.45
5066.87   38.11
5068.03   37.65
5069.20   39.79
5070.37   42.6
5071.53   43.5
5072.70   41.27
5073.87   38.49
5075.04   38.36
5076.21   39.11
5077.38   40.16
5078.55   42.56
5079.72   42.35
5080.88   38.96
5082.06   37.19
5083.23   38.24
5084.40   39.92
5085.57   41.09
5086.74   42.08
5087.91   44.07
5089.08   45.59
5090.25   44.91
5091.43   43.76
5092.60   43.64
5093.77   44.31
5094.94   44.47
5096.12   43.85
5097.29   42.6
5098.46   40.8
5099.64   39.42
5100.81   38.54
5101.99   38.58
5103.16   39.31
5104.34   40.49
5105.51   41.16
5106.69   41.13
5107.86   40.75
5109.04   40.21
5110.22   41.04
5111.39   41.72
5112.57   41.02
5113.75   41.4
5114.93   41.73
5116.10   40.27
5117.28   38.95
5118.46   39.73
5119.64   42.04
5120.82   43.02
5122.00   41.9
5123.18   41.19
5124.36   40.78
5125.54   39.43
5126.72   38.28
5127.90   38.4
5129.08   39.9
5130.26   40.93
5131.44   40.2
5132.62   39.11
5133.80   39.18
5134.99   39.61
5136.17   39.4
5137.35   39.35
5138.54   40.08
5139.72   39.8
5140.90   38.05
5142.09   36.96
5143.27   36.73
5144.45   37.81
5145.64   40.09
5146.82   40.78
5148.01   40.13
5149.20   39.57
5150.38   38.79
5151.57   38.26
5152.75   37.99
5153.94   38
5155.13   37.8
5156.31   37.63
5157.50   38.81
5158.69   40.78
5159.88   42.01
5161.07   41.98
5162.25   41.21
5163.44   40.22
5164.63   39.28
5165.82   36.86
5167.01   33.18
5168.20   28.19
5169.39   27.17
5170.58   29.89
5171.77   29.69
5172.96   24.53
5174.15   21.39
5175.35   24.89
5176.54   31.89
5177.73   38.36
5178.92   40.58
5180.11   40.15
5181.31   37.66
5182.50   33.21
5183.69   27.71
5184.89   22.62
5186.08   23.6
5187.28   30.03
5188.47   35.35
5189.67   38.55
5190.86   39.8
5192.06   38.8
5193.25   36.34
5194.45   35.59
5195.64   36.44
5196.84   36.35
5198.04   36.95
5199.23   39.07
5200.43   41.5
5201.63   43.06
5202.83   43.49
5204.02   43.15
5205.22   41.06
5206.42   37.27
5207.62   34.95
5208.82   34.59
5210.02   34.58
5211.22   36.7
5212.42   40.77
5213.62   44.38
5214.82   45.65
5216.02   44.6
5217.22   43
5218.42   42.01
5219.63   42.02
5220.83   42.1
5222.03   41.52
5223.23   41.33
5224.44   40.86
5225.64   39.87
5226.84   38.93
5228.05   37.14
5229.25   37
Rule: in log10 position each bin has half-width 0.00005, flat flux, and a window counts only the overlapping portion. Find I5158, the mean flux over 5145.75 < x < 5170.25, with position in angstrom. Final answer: 37.9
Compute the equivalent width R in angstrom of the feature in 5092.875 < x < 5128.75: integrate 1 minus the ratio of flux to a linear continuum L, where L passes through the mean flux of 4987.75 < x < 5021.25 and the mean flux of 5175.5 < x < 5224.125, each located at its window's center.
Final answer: -1.4 angstrom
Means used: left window 41.1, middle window 40.9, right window 37.8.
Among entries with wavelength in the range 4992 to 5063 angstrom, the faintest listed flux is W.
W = 37.21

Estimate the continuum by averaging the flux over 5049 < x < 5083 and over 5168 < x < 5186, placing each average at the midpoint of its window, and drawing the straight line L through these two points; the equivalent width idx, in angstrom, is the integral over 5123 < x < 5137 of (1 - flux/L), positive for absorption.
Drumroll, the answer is -1.8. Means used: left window 41.4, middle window 39.7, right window 30.4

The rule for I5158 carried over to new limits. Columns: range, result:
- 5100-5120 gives 40.4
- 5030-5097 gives 41.8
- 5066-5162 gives 40.4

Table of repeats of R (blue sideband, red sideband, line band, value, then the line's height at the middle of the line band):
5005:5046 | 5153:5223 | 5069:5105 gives -2.1 angstrom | 39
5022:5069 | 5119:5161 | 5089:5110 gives -0.7 angstrom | 40.3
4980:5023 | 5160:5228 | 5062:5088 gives -1.0 angstrom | 39.3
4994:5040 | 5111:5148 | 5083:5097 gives -1.0 angstrom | 40.2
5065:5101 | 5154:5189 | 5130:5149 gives -1.4 angstrom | 36.5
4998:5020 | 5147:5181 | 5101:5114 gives -1.1 angstrom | 37.3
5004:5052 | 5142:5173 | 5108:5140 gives -2.0 angstrom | 37.9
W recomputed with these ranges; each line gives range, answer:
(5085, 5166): 36.73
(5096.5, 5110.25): 38.54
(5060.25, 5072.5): 37.65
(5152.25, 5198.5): 21.39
